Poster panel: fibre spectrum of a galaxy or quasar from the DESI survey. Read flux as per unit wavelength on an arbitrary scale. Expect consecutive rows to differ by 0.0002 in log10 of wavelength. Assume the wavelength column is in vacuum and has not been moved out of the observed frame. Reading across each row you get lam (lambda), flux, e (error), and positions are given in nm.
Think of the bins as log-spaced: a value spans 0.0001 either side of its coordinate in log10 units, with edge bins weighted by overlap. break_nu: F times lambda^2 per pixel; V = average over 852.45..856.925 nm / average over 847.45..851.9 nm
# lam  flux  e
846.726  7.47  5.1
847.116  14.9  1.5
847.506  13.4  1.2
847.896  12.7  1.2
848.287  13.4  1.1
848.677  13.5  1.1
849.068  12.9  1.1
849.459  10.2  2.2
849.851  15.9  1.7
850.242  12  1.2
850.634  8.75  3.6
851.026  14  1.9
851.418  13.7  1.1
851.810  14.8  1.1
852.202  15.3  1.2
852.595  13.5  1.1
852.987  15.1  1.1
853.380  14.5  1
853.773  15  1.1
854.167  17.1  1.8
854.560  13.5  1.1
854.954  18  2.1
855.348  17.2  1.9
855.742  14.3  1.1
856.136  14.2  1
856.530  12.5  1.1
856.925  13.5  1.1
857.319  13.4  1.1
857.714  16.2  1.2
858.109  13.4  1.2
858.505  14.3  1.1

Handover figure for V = 1.2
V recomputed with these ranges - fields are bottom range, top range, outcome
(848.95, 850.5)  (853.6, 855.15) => 1.28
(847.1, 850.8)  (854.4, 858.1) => 1.18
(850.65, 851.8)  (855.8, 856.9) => 1.03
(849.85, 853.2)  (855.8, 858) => 1.04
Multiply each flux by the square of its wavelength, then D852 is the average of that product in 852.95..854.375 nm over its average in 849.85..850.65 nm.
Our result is 1.3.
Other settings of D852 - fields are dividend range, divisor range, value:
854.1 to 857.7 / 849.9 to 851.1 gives 1.27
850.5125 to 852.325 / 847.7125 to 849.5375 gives 1.06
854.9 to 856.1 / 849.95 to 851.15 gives 1.37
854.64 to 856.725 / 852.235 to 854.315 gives 1.01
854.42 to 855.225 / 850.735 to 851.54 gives 1.22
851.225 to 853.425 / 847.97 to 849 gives 1.10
